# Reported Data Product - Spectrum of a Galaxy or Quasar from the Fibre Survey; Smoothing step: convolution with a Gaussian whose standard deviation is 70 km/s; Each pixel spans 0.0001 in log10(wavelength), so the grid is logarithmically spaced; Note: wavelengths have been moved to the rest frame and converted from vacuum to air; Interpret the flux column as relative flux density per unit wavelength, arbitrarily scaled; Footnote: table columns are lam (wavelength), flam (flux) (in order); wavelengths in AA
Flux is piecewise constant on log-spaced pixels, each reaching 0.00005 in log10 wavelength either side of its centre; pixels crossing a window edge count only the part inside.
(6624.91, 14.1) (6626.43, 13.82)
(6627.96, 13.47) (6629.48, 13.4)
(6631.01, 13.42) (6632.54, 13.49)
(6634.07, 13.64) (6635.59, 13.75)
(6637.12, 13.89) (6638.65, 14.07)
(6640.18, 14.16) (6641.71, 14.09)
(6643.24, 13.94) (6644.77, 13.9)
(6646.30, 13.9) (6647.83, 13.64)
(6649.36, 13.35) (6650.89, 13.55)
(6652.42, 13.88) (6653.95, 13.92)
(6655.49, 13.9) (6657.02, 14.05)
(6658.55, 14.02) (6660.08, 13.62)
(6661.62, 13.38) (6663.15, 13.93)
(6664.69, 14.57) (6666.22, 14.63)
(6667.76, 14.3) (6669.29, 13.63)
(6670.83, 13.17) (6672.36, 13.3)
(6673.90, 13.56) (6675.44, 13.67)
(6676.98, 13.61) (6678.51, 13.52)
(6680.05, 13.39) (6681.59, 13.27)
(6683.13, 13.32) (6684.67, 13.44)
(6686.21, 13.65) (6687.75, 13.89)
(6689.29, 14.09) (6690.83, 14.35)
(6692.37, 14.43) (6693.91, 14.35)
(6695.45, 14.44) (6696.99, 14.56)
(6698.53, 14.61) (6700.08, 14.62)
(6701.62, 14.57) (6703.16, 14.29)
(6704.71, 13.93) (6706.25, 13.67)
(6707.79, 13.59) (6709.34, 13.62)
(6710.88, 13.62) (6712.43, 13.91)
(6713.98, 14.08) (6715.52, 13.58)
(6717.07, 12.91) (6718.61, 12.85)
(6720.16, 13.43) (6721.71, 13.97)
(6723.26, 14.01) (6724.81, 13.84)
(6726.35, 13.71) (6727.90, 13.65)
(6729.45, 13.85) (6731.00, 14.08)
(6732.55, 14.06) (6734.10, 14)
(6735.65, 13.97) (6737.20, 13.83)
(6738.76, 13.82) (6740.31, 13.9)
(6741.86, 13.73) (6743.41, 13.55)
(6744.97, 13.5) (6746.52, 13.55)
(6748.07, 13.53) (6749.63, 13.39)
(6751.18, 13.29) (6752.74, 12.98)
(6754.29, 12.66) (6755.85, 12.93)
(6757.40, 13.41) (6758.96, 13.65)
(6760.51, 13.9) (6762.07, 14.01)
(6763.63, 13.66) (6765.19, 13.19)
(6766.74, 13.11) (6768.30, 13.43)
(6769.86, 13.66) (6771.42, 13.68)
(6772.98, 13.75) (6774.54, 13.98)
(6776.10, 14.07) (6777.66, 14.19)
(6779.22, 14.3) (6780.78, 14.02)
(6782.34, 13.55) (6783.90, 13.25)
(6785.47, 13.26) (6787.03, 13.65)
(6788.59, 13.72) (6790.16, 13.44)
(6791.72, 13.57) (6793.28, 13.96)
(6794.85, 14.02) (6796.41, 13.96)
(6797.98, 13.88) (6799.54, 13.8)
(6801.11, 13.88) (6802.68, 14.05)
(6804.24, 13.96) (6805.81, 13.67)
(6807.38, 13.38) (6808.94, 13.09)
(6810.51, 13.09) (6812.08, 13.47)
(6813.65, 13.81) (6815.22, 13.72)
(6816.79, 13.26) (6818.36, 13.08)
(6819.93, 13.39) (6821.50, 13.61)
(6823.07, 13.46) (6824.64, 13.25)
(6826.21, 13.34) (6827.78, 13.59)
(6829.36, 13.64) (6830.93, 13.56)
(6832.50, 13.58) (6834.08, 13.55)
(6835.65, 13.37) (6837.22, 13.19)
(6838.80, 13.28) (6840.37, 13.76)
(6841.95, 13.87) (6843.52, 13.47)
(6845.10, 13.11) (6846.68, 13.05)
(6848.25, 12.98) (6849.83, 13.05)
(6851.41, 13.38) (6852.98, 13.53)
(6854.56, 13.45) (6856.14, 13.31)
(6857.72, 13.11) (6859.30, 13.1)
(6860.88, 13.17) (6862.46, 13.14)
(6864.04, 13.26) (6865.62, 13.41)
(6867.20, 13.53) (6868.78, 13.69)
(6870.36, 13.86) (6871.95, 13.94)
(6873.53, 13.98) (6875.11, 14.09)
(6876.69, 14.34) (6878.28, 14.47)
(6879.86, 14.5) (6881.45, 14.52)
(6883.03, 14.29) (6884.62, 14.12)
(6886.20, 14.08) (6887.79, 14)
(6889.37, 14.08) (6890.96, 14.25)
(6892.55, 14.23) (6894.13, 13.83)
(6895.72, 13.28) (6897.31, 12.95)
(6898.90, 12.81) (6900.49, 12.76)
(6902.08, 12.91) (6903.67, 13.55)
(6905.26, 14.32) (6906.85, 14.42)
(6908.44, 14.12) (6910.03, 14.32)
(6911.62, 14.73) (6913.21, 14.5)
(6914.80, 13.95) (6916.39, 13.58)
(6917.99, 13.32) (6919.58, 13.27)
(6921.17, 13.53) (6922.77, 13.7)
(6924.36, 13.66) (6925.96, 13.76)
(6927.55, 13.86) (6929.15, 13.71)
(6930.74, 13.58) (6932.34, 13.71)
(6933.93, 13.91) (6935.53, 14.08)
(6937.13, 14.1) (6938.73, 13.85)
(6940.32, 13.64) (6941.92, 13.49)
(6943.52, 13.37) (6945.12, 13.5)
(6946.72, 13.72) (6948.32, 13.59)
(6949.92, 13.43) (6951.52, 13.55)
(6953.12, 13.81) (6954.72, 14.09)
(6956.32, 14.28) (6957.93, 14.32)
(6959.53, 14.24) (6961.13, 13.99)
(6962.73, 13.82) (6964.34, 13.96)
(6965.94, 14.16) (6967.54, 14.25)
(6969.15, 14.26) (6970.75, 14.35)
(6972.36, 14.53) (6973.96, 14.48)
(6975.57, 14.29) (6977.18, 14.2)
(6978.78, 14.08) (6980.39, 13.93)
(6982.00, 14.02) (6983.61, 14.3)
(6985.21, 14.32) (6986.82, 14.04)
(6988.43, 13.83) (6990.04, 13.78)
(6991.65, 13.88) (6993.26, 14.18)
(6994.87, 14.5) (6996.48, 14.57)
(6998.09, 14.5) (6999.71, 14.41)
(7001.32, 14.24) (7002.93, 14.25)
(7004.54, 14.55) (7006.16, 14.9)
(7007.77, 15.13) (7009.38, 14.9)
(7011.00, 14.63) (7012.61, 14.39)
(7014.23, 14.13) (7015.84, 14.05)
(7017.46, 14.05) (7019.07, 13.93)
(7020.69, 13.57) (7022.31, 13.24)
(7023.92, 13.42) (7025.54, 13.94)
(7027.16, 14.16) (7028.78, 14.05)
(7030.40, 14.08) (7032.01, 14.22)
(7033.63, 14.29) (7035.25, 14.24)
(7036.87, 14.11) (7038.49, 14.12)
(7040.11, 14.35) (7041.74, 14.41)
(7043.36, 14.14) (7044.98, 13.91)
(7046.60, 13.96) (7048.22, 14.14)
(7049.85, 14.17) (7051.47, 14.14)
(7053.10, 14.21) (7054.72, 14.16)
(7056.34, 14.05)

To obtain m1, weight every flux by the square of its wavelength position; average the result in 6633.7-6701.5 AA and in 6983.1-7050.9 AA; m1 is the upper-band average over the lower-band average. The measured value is 1.13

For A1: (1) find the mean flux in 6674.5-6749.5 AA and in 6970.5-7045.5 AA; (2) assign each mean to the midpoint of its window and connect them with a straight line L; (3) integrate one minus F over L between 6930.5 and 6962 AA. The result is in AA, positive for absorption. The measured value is 0.7 AA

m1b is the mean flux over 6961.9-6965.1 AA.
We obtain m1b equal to 13.9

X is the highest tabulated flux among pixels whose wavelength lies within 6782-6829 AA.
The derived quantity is 14.05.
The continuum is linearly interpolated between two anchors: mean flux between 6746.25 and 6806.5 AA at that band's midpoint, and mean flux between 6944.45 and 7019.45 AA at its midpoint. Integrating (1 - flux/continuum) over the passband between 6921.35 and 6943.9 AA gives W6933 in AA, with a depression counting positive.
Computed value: 0.5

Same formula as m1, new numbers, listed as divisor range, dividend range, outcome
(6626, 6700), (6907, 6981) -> 1.09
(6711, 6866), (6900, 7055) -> 1.09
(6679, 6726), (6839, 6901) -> 1.03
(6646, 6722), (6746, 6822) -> 1.01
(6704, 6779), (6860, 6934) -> 1.06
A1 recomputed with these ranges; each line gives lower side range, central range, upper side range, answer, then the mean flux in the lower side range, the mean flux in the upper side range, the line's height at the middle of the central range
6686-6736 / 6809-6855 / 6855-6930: 1.4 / 13.9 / 13.8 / 13.8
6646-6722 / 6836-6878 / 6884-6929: 1.0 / 13.8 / 13.8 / 13.8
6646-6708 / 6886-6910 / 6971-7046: 0.7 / 13.9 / 14.2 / 14.1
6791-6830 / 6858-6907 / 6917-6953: -0.5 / 13.6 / 13.7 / 13.6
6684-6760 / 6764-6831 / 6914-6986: 1.0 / 13.8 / 13.9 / 13.8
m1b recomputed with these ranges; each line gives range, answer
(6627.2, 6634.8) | 13.5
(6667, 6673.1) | 13.6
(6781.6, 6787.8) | 13.4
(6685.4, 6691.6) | 14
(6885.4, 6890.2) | 14.1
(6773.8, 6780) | 14.1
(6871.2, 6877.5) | 14.1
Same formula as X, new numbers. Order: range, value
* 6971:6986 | 14.53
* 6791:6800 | 14.02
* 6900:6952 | 14.73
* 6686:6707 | 14.62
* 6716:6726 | 14.01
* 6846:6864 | 13.53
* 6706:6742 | 14.08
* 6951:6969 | 14.32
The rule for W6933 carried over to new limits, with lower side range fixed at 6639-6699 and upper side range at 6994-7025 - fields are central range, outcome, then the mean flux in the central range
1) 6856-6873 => 0.82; 13.4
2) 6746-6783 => 1.07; 13.6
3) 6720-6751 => 0.41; 13.8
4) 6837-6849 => 0.62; 13.3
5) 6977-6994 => 0.24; 14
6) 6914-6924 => 0.43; 13.6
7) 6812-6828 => 0.69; 13.4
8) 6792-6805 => 0.09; 13.9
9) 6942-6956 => 0.55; 13.6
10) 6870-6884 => -0.11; 14.2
